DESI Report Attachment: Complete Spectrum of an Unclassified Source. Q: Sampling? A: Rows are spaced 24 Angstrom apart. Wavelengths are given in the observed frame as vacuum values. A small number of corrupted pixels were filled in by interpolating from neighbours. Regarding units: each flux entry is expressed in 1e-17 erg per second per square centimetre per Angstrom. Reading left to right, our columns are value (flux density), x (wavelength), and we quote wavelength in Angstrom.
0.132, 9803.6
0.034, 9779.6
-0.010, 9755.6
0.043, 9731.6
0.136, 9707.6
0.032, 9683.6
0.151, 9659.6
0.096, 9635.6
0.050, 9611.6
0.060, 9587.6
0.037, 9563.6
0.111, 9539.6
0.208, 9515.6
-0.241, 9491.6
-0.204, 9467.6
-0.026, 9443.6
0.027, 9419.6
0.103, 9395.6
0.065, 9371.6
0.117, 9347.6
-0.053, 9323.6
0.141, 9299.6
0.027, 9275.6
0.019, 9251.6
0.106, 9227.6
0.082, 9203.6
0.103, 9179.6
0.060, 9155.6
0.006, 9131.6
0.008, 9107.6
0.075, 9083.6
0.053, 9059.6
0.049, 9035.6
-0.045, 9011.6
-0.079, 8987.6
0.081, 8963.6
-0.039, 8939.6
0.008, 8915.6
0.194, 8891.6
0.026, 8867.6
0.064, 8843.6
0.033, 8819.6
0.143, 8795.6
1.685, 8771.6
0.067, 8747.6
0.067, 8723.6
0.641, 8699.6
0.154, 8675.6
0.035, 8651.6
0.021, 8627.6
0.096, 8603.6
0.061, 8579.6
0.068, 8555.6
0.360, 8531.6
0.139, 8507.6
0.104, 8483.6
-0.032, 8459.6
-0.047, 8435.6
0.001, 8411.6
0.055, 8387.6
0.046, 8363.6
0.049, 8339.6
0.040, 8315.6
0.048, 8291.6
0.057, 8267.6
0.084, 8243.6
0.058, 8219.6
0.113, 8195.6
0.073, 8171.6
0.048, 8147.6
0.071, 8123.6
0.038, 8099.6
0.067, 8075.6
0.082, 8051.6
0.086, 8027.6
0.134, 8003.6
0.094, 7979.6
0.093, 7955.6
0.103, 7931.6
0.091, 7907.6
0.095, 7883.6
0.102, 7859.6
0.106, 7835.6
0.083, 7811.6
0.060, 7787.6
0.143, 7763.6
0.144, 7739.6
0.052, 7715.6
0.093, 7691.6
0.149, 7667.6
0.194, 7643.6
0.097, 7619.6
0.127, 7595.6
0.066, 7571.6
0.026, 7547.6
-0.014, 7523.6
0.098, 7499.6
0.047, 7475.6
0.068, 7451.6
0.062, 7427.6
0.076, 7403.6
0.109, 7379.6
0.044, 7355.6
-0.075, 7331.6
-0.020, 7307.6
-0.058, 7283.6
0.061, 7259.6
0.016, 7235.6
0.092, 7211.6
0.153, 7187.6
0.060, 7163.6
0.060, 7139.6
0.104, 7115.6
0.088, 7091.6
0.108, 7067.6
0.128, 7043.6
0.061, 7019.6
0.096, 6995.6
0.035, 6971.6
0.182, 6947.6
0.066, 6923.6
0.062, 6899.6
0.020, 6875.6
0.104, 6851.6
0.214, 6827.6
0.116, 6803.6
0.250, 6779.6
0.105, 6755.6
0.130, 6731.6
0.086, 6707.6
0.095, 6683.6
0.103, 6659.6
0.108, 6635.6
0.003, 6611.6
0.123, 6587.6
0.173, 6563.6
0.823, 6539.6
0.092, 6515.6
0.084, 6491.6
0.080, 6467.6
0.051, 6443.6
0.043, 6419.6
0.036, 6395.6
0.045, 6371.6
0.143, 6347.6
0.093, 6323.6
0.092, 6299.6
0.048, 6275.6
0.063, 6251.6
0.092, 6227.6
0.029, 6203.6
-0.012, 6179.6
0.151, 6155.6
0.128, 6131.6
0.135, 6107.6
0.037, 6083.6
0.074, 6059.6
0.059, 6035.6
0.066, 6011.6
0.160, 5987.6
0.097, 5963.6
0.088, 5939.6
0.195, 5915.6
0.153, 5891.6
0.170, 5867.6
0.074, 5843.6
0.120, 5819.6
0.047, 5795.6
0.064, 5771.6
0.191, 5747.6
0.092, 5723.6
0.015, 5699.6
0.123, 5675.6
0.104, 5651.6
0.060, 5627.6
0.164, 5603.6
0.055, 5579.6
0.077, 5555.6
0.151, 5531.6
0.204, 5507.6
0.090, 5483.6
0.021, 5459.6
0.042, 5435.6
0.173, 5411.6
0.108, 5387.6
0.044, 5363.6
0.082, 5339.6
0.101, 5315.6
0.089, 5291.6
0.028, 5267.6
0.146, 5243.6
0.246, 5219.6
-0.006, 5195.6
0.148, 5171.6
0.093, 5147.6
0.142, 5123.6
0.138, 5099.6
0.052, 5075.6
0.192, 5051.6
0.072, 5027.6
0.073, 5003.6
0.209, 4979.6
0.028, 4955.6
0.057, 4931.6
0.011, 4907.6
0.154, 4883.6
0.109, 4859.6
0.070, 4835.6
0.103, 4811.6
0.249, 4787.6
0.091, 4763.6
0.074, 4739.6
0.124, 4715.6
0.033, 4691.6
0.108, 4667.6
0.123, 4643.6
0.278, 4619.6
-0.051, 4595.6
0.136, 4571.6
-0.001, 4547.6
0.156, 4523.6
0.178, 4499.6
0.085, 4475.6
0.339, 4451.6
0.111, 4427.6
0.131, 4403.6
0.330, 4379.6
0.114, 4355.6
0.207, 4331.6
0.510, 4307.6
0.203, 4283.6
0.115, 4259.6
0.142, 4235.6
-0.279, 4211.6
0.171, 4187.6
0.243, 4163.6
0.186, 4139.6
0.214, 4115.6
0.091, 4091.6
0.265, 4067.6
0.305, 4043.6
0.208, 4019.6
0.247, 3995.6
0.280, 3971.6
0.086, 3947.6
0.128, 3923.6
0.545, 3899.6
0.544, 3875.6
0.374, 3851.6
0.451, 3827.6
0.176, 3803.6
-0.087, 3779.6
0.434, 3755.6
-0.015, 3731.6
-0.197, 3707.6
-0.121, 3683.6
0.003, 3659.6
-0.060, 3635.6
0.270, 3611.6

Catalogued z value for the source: 0.752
